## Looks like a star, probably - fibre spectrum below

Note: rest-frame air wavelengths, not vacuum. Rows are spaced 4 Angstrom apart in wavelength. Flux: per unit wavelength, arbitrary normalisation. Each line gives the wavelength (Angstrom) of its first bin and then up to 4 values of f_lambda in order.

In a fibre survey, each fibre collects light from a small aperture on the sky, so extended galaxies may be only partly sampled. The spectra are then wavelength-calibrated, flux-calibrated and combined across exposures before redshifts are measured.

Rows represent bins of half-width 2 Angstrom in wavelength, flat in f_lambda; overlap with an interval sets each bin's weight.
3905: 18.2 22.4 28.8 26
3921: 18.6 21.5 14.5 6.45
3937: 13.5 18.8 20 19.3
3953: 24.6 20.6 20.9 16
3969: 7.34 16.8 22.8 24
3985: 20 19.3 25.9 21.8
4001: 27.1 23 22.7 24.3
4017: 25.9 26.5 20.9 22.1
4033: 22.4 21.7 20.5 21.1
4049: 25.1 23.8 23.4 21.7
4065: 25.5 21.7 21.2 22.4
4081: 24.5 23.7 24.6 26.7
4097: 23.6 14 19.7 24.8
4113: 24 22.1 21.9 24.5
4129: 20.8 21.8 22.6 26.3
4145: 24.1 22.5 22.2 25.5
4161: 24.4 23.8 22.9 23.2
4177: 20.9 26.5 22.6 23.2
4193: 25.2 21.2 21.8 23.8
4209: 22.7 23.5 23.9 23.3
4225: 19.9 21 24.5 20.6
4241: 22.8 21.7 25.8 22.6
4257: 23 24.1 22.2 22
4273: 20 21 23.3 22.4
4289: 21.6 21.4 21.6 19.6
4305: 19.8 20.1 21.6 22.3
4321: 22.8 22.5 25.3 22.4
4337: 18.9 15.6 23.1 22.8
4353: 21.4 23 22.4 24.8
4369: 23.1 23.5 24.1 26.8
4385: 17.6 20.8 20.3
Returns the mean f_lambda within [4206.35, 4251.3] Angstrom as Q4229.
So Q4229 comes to 22.7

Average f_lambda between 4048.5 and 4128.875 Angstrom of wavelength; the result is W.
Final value 22.9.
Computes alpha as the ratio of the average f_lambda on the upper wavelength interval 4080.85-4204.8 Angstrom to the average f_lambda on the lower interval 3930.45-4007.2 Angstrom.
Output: 1.2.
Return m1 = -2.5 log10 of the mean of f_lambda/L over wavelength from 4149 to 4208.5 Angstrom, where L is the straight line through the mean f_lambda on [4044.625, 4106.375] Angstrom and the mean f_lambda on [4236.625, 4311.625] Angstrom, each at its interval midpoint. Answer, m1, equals -0.049 mag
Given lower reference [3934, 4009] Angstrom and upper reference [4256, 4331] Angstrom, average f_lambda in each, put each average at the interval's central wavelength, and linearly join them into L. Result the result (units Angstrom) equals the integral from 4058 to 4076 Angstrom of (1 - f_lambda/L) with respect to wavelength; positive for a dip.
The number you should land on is -1.8 Angstrom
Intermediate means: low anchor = 20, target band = 22.6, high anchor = 21.9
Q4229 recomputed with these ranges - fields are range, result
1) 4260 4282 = 22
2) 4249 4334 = 22.1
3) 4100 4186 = 22.9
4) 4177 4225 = 23.2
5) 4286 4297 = 21.6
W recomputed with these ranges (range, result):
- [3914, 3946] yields 17.7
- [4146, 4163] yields 23.7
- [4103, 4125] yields 22.7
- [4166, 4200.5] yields 23.2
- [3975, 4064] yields 23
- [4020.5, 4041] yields 22.2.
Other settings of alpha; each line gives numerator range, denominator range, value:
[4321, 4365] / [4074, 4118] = 0.97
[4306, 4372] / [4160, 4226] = 0.95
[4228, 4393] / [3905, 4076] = 1.04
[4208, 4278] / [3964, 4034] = 1.04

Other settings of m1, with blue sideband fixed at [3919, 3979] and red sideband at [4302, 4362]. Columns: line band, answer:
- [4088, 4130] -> -0.17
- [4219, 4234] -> -0.08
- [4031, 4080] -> -0.21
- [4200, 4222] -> -0.15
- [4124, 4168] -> -0.20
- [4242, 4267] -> -0.12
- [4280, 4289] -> -0.07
